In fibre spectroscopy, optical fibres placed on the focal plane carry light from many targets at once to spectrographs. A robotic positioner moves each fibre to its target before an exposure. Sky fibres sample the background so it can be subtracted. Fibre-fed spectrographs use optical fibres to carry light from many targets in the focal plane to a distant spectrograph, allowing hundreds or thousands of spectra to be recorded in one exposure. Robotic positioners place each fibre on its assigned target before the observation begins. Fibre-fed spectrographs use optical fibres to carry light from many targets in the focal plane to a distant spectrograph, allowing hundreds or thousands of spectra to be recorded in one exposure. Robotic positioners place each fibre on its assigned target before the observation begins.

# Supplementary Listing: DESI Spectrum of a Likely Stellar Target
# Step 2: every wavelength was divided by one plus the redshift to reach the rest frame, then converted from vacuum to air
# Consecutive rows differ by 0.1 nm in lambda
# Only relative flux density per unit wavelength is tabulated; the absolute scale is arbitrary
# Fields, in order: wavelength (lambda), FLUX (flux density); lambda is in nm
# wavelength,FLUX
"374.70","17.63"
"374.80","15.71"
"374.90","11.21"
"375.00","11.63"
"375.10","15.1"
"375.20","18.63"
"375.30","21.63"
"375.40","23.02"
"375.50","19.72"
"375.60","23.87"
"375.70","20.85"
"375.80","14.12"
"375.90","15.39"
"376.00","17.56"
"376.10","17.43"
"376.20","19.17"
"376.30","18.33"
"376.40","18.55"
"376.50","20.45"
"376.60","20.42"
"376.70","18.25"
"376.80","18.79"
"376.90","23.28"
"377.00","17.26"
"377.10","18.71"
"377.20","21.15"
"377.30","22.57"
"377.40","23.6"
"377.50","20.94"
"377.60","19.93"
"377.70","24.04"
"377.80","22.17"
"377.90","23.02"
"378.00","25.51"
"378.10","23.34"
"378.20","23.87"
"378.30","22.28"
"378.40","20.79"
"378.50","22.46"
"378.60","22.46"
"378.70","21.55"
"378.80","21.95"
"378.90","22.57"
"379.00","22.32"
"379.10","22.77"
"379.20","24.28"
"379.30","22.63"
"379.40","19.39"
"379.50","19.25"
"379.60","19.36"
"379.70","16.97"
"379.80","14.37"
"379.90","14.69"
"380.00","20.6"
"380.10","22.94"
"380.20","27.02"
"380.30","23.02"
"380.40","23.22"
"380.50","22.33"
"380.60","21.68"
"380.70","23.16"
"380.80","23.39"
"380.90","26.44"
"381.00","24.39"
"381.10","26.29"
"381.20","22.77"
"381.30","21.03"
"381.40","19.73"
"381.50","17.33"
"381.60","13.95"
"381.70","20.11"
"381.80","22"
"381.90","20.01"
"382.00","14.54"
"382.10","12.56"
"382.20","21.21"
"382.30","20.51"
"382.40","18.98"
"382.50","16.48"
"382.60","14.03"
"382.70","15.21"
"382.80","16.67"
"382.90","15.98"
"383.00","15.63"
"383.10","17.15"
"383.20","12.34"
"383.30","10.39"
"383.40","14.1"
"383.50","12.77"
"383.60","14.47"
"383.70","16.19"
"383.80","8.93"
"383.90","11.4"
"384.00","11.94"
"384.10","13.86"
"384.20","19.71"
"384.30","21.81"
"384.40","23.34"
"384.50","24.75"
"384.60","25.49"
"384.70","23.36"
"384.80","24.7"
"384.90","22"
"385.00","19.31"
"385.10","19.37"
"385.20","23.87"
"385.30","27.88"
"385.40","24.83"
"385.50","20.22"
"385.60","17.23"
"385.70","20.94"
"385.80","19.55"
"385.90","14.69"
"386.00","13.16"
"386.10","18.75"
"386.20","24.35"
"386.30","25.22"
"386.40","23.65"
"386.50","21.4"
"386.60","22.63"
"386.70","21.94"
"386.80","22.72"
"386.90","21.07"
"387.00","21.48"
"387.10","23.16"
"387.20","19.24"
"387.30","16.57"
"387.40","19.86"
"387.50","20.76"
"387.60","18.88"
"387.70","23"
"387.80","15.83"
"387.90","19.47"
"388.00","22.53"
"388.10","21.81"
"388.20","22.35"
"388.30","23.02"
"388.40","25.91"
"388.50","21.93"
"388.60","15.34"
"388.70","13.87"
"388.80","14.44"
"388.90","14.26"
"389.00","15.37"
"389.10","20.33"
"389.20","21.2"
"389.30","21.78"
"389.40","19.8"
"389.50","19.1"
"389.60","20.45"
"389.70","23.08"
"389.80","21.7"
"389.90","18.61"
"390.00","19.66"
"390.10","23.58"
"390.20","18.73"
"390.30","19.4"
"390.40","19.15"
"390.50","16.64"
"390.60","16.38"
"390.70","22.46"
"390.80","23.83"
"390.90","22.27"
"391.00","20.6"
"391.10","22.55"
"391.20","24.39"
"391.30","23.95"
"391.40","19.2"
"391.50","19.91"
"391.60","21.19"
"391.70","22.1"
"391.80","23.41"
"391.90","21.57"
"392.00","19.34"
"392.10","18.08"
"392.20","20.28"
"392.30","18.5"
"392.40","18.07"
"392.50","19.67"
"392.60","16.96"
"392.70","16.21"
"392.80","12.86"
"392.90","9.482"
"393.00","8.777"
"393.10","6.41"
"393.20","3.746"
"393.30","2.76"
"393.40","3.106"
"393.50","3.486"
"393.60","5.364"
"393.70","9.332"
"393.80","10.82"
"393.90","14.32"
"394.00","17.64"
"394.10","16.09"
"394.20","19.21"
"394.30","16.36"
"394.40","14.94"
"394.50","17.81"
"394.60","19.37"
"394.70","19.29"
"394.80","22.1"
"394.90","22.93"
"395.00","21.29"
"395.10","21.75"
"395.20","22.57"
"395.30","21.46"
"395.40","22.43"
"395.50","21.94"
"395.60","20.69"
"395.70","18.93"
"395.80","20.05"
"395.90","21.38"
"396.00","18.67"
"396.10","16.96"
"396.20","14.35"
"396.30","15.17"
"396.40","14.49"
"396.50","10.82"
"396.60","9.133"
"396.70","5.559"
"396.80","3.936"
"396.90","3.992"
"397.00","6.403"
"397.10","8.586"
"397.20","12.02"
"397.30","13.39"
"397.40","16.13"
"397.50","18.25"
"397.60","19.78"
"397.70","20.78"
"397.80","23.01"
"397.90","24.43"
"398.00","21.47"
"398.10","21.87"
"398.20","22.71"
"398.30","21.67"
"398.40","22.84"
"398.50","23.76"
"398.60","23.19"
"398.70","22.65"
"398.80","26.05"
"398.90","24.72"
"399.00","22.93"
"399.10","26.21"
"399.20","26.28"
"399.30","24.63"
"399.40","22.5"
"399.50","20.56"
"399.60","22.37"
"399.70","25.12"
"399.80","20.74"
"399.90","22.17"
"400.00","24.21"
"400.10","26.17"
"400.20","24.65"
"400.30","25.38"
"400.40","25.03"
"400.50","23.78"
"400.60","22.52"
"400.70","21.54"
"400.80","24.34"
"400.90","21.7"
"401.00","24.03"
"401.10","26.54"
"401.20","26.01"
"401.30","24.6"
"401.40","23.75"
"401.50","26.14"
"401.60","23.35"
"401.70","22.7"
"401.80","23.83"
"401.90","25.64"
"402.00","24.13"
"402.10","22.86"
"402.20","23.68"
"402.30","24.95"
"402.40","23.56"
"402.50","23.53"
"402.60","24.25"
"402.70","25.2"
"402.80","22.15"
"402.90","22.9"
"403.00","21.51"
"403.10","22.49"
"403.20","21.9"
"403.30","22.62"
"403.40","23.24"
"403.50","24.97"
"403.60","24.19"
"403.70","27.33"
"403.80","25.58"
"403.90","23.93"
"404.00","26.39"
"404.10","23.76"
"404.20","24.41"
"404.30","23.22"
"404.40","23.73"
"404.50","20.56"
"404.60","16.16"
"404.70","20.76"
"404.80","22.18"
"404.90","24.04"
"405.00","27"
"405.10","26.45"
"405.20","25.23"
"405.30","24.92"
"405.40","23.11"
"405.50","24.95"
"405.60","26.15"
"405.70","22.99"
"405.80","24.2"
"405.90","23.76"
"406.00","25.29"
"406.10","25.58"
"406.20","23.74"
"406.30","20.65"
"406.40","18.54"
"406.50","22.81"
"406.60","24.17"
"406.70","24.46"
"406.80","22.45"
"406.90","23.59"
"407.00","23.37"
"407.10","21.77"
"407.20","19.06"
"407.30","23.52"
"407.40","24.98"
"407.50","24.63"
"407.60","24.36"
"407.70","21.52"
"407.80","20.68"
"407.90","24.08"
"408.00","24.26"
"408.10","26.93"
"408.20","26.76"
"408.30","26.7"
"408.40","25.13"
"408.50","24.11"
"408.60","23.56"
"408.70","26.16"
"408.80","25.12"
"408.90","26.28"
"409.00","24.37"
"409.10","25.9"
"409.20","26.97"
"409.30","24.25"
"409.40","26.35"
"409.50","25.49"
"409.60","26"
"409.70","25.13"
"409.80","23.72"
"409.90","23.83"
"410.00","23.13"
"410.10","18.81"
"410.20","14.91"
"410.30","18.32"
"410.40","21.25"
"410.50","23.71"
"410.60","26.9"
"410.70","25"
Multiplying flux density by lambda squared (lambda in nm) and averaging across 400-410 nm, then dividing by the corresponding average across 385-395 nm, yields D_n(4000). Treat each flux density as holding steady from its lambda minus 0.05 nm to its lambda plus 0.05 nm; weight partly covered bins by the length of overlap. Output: 1.4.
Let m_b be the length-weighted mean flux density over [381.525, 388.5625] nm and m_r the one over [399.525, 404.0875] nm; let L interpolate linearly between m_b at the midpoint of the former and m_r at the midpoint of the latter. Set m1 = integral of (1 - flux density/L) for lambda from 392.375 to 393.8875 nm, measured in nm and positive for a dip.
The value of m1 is 0.82 nm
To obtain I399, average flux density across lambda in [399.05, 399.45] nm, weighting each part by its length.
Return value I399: 24.9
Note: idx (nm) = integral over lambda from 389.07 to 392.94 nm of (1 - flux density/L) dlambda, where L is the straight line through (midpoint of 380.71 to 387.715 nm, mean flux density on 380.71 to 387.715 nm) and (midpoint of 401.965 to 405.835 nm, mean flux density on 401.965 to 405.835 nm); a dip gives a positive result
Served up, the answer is 0.17 nm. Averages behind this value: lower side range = 19.3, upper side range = 23.7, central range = 19.9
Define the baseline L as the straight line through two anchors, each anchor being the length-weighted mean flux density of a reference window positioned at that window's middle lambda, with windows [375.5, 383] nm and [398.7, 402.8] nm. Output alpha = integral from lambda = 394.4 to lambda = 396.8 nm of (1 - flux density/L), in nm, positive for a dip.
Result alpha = 0.55 nm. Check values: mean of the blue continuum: 20.4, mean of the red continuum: 24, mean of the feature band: 17.9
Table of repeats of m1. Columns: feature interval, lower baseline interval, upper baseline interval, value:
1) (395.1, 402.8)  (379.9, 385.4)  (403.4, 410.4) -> 0.50 nm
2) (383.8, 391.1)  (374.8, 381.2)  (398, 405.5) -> 0.55 nm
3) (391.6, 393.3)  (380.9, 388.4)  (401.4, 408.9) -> 0.43 nm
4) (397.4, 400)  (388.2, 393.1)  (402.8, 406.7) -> -0.12 nm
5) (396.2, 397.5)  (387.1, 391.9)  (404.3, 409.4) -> 0.68 nm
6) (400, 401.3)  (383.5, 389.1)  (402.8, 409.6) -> -0.09 nm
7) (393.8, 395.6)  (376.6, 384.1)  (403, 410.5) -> 0.21 nm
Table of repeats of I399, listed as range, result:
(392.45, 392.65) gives 18.3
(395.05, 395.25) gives 22.2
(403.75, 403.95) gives 24.8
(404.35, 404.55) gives 22.1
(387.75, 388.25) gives 20.4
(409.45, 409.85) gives 25.1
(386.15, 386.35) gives 24.8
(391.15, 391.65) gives 21.7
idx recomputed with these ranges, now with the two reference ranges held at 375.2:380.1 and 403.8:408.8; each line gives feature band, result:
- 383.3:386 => 0.32 nm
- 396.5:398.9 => 0.61 nm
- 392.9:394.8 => 0.90 nm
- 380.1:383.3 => 0.22 nm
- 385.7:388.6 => 0.11 nm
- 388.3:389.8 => 0.18 nm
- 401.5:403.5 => -0.02 nm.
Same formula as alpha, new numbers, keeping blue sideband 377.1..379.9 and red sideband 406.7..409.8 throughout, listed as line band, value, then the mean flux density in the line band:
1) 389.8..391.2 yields 0.14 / 20.5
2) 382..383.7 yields 0.50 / 15.5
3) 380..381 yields -0.09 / 23.6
